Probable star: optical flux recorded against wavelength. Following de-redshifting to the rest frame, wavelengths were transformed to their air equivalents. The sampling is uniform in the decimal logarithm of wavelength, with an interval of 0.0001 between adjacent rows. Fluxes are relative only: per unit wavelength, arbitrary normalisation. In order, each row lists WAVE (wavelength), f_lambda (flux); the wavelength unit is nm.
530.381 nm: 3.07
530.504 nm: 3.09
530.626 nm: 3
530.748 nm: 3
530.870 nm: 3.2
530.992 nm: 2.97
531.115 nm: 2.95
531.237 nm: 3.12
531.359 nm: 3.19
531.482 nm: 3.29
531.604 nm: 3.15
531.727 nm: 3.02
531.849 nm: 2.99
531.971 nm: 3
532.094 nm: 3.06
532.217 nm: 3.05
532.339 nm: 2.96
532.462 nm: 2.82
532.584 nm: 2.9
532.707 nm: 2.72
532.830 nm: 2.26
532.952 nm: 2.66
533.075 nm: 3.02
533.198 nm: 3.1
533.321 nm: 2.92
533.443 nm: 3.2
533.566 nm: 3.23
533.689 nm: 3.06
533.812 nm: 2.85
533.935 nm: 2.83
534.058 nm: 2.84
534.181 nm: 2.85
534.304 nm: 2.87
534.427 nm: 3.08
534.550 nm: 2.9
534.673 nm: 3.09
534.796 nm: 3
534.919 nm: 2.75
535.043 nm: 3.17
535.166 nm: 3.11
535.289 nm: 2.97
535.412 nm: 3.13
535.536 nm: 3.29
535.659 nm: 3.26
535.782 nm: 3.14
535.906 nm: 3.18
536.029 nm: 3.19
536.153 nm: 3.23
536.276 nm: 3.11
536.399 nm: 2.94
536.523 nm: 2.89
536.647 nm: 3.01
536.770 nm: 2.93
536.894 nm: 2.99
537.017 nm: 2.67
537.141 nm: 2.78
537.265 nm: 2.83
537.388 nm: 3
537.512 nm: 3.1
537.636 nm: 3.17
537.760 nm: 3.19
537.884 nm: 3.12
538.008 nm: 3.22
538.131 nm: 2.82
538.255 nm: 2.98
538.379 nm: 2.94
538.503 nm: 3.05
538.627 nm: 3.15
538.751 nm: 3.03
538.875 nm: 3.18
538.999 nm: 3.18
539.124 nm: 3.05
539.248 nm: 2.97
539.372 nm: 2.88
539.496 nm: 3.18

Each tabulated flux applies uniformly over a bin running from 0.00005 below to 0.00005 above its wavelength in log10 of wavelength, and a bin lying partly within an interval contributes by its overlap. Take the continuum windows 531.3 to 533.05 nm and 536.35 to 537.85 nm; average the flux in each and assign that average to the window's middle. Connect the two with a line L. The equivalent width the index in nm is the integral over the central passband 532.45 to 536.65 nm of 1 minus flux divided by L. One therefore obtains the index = -0.06 nm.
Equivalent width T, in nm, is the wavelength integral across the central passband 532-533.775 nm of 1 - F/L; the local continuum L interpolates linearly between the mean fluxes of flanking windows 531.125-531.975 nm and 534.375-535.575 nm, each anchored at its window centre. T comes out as 0.09 nm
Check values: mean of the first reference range 3.11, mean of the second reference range 3.04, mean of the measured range 2.93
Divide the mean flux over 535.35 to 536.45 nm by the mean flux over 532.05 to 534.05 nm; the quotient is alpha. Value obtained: 1.09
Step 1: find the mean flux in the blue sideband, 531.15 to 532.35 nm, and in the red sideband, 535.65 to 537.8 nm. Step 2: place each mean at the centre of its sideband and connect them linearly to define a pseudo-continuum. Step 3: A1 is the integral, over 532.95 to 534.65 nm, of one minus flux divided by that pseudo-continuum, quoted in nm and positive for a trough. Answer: 0.05 nm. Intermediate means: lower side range 3.09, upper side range 3.03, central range 2.97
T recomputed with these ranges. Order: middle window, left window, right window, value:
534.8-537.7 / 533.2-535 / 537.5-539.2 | -0.010 nm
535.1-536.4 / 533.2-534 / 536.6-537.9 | -0.068 nm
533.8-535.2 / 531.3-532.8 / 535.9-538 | 0.029 nm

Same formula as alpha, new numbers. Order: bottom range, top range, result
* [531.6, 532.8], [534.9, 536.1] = 1.07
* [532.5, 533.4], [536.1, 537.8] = 1.06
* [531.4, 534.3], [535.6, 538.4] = 1.03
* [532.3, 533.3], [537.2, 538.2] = 1.09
